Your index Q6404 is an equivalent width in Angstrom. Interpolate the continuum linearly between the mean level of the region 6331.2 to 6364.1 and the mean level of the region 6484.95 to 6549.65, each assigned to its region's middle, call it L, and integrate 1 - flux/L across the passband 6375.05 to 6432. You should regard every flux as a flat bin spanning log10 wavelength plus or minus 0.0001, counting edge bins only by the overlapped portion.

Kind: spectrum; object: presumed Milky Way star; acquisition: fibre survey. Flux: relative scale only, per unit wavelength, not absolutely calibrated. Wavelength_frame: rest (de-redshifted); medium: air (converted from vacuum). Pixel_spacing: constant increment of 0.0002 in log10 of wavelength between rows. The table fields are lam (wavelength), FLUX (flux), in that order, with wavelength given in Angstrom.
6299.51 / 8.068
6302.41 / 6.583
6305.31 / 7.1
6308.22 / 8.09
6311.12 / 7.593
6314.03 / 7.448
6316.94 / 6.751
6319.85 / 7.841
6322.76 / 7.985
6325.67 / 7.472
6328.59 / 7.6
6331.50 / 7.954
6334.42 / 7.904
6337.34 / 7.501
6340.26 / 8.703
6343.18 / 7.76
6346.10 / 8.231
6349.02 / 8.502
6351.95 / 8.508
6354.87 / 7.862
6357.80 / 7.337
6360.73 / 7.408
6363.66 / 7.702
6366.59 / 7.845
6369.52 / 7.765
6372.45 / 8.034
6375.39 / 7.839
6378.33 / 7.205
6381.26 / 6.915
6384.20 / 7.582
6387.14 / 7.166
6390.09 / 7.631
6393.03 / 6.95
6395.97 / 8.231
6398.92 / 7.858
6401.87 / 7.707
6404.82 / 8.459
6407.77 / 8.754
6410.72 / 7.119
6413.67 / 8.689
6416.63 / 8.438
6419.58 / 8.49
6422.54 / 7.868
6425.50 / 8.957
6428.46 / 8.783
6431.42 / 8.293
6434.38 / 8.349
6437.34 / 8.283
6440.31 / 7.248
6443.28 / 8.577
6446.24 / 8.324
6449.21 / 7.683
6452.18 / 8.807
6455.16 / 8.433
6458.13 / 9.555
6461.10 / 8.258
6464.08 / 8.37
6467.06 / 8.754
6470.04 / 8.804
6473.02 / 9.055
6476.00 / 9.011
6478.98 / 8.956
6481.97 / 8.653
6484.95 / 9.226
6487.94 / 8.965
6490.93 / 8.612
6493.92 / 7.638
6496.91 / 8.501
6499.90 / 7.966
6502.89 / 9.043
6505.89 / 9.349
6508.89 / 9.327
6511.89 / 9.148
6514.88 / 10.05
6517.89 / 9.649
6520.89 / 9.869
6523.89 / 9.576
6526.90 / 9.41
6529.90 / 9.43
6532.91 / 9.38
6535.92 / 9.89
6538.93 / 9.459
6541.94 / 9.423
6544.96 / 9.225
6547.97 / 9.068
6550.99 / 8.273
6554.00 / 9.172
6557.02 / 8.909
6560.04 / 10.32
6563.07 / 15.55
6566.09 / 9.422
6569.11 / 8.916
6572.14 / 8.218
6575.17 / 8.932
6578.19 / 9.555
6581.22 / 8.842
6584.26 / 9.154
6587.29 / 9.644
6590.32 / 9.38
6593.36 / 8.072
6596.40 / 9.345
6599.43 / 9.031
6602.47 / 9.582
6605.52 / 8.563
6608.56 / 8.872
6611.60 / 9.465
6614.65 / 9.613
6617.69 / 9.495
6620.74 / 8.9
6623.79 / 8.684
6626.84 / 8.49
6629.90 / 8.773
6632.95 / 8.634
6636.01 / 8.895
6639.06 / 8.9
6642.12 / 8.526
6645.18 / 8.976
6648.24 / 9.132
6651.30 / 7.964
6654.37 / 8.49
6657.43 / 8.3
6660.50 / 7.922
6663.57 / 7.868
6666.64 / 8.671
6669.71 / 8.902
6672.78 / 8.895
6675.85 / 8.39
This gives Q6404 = 2.86 Angstrom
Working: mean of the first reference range 7.95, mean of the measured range 7.94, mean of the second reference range 9.19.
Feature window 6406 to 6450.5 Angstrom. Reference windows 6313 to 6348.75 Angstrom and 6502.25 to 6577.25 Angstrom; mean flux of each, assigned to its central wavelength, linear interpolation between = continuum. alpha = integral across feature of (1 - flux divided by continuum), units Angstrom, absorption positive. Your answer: 1.8 Angstrom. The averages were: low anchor 7.79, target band 8.26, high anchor 9.57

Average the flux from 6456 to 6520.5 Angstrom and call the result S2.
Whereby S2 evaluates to 8.91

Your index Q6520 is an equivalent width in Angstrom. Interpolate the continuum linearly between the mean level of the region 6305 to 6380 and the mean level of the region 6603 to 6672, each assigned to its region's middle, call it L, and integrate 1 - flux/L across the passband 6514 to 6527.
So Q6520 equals -2.1 Angstrom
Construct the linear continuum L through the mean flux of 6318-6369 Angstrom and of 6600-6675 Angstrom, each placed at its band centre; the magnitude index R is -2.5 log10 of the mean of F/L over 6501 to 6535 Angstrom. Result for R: -0.13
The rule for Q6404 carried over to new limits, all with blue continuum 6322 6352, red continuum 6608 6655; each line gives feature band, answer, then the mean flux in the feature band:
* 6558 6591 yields -4.22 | 9.81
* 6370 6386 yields 1.16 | 7.52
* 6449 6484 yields -1.53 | 8.74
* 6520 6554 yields -3.01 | 9.35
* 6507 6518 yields -1.30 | 9.52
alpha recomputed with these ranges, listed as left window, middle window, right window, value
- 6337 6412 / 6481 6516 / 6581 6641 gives -1.8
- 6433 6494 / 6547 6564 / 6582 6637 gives -2.3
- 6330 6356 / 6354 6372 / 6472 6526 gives 1.2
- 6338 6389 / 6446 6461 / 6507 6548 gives 0.3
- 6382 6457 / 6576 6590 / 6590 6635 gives -0.7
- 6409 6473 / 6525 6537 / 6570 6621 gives -1.0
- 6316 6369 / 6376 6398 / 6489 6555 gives 2.0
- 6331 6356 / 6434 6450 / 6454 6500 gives 0.9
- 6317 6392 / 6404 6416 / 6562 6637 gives -0.3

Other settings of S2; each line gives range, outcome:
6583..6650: 9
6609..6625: 9.22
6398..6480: 8.43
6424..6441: 8.37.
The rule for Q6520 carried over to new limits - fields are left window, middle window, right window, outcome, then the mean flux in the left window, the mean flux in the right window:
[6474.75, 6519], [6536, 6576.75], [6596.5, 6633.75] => -2.88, 8.93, 9.03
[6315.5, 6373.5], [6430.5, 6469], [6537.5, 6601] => 0.87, 7.83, 9.42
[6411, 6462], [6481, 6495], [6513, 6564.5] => 0.68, 8.39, 9.79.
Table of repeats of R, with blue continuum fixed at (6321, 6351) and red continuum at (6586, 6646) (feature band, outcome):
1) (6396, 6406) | 0.02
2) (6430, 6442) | 0.04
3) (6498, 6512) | -0.04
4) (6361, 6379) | 0.05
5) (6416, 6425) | -0.01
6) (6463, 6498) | -0.03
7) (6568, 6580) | -0.01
